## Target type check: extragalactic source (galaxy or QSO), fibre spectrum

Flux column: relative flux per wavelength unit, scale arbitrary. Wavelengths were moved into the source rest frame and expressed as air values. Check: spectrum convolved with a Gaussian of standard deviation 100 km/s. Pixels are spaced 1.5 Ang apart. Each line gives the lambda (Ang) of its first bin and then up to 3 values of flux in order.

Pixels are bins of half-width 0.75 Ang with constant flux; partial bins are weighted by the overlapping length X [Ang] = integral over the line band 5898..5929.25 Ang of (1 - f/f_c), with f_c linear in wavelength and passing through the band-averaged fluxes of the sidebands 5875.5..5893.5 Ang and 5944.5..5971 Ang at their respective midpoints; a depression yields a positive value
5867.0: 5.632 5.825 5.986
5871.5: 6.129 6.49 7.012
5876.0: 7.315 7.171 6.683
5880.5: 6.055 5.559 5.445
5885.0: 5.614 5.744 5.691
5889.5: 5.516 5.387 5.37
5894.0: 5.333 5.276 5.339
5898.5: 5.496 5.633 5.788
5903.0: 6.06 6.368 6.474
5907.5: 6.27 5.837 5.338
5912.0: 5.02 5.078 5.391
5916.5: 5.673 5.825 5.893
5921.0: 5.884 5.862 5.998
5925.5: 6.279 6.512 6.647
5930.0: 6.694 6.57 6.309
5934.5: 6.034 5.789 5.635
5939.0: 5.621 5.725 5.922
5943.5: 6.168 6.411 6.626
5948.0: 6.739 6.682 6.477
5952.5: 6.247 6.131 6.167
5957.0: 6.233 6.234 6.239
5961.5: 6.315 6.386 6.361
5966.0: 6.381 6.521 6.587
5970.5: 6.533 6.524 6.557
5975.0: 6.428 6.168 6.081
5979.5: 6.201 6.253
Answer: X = 1.3 Ang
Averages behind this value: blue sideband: 5.93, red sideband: 6.4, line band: 5.88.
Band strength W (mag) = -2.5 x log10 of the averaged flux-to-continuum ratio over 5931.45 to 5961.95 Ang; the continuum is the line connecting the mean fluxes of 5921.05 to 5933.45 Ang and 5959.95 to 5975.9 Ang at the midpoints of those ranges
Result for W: 0.03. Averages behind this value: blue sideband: 6.33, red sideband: 6.45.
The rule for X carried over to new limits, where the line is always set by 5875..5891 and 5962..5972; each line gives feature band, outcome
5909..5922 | 1.42 Ang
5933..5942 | 0.71 Ang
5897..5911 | 0.60 Ang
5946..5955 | -0.12 Ang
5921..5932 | -0.10 Ang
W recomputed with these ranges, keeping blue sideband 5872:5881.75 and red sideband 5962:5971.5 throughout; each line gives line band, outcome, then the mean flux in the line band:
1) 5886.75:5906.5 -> 0.175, 5.66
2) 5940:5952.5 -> 0.028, 6.35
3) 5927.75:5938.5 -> 0.056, 6.23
